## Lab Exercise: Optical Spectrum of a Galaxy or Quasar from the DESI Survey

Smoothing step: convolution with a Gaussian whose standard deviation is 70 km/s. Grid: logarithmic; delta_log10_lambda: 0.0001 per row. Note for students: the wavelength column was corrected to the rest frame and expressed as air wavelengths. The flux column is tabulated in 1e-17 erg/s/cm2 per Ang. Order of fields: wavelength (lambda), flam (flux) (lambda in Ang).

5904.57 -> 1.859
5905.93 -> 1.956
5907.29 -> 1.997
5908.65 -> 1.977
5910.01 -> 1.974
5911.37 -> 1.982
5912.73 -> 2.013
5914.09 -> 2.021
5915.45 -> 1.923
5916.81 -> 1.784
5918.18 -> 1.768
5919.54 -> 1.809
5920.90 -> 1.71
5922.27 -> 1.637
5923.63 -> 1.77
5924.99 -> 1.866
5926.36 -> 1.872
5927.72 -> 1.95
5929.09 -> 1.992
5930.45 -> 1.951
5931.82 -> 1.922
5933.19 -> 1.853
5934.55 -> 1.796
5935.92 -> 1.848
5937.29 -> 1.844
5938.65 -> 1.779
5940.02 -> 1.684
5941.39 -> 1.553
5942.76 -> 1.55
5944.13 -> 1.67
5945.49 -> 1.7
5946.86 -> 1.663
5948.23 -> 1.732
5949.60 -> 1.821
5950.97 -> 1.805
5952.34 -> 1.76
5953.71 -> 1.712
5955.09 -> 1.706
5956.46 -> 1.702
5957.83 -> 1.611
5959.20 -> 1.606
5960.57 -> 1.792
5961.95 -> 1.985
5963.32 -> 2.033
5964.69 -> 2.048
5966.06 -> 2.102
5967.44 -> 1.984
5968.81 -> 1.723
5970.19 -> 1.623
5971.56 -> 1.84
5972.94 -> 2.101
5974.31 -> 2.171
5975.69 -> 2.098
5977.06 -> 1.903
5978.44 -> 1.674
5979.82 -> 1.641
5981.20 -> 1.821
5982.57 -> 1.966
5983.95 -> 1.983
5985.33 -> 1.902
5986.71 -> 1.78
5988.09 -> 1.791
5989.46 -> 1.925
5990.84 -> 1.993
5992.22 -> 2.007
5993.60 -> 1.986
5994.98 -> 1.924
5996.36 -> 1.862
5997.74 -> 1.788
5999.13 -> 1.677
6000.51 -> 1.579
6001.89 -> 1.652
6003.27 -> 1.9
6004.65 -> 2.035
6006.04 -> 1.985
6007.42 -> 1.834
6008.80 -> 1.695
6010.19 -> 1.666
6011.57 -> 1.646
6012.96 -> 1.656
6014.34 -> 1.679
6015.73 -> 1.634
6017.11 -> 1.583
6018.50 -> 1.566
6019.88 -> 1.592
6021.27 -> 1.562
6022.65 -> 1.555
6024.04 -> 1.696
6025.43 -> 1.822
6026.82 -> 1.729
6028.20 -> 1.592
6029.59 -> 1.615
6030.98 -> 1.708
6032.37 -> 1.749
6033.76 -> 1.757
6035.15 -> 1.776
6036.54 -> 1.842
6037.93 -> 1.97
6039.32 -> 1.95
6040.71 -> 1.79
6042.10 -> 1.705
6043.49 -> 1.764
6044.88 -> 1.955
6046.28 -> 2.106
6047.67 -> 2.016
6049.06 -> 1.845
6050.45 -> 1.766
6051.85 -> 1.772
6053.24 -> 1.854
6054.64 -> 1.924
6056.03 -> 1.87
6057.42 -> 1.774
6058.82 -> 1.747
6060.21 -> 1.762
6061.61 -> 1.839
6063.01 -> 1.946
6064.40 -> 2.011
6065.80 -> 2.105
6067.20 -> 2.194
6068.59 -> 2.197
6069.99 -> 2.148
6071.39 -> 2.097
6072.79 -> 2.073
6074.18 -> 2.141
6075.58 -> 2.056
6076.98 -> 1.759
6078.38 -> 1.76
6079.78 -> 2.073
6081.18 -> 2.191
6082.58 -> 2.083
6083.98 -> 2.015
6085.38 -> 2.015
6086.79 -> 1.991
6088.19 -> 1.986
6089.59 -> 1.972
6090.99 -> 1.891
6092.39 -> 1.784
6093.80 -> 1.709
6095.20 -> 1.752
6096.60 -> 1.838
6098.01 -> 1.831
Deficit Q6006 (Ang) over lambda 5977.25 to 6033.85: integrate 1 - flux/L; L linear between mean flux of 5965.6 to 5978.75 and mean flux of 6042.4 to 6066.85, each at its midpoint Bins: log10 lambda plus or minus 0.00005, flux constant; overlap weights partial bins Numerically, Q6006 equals 4.4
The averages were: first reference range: 1.93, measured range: 1.76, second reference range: 1.89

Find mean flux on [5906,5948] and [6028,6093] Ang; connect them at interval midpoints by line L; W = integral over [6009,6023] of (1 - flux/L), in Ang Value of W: 2.0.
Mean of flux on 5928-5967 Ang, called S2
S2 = 1.8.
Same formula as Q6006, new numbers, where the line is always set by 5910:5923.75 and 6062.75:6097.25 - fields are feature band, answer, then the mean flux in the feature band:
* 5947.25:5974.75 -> 0.8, 1.84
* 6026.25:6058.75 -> 2.4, 1.82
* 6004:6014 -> 0.8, 1.78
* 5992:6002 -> 0.6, 1.81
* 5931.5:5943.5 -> 0.7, 1.75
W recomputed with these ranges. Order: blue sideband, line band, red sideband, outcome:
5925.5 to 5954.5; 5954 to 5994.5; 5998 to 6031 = -3.2 Ang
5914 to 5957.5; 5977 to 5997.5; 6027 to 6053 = -0.9 Ang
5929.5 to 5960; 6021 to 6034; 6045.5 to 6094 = 1.4 Ang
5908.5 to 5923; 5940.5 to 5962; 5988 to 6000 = 2.0 Ang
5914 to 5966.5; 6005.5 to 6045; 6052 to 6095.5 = 3.7 Ang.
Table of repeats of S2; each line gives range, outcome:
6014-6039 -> 1.69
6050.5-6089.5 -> 1.97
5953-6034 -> 1.8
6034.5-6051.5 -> 1.87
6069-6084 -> 2.04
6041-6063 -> 1.85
